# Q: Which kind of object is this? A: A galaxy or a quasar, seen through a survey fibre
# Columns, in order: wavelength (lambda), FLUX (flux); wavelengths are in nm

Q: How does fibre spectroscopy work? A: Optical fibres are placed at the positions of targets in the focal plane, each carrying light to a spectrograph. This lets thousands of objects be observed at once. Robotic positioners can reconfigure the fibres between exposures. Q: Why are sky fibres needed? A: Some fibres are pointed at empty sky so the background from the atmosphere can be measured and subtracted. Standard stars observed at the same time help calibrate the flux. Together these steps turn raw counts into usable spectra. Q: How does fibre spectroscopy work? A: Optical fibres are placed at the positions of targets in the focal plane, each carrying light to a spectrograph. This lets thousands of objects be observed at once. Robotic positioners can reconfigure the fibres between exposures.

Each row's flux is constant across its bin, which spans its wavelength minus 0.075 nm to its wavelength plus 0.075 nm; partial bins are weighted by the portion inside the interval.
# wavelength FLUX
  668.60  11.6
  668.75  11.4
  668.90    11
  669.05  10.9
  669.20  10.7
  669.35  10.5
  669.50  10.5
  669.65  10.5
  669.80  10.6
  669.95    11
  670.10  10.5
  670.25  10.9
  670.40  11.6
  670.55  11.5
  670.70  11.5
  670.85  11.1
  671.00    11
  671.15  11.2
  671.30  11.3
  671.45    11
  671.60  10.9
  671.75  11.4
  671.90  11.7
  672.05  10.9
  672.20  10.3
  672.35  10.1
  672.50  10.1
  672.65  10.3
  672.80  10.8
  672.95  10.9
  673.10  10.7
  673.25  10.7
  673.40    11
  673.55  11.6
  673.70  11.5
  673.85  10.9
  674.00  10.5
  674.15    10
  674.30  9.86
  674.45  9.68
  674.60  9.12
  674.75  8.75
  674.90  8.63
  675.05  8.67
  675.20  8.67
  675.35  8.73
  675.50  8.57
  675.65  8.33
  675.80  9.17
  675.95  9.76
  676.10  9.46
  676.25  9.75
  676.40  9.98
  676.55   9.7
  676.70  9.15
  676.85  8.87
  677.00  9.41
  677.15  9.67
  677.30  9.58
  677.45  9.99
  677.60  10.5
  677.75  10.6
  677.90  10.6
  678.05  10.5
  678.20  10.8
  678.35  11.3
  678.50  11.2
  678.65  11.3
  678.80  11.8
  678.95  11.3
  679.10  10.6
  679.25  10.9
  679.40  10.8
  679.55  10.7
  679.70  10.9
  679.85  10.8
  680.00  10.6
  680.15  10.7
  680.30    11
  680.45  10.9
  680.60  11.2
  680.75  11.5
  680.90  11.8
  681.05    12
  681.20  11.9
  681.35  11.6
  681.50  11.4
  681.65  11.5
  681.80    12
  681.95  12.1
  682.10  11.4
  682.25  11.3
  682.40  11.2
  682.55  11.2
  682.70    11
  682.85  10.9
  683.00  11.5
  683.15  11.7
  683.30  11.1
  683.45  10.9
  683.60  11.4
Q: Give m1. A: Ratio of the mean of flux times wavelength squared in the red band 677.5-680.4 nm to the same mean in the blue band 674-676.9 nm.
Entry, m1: 1.19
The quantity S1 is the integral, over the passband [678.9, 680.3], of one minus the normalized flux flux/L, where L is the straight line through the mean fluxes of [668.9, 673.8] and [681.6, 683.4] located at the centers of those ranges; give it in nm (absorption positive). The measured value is 0.06 nm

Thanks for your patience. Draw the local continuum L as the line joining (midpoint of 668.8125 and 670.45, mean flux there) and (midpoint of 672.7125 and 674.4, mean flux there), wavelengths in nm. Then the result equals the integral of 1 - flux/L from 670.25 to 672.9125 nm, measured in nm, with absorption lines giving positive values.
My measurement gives -0.052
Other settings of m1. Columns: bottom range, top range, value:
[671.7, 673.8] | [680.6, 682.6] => 1.10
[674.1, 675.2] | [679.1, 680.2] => 1.19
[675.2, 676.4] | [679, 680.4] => 1.19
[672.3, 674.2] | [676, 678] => 0.92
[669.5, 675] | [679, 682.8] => 1.08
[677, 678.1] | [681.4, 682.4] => 1.16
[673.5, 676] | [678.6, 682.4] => 1.20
